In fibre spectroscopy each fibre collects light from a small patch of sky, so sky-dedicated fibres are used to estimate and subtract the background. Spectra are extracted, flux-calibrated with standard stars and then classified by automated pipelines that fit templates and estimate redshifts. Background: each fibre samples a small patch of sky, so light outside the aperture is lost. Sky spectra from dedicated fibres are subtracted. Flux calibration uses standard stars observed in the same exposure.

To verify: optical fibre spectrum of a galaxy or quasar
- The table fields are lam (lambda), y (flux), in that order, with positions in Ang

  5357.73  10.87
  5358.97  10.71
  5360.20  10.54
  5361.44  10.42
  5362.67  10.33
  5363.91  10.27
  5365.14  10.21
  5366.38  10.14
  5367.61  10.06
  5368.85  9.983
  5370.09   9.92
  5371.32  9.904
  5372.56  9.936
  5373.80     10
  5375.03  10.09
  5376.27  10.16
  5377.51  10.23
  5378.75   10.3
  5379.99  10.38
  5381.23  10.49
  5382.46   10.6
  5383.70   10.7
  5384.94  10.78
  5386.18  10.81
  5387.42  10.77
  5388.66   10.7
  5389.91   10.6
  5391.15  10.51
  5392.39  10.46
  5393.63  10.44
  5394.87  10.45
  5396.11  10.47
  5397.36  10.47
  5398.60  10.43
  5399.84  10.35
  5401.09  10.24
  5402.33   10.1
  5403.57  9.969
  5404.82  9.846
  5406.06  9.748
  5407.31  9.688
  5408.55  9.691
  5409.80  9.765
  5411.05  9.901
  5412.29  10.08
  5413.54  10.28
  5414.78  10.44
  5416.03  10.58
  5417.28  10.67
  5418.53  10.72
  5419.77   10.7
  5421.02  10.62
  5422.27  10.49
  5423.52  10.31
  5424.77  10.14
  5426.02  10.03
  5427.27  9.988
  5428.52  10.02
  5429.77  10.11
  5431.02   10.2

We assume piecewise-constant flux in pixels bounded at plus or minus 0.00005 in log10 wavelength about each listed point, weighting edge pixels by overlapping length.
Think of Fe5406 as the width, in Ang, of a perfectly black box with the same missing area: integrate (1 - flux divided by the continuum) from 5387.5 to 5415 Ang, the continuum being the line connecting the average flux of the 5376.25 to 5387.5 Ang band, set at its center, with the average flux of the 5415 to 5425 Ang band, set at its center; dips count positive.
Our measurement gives 0.8 Ang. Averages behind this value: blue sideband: 10.5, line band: 10.2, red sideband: 10.5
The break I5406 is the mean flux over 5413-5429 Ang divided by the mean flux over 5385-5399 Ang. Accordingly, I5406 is 1.0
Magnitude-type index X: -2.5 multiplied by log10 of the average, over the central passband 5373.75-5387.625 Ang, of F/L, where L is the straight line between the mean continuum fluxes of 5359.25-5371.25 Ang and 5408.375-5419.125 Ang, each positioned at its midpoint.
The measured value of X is -0.025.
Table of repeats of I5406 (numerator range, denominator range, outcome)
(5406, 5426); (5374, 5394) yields 0.98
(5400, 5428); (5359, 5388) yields 0.99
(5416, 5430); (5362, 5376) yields 1.03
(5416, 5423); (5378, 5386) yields 1.01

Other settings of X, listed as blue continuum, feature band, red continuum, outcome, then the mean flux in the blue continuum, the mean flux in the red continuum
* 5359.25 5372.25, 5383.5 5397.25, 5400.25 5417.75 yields -0.05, 10.2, 10.1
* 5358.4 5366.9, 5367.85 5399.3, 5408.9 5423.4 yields 0.00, 10.4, 10.4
